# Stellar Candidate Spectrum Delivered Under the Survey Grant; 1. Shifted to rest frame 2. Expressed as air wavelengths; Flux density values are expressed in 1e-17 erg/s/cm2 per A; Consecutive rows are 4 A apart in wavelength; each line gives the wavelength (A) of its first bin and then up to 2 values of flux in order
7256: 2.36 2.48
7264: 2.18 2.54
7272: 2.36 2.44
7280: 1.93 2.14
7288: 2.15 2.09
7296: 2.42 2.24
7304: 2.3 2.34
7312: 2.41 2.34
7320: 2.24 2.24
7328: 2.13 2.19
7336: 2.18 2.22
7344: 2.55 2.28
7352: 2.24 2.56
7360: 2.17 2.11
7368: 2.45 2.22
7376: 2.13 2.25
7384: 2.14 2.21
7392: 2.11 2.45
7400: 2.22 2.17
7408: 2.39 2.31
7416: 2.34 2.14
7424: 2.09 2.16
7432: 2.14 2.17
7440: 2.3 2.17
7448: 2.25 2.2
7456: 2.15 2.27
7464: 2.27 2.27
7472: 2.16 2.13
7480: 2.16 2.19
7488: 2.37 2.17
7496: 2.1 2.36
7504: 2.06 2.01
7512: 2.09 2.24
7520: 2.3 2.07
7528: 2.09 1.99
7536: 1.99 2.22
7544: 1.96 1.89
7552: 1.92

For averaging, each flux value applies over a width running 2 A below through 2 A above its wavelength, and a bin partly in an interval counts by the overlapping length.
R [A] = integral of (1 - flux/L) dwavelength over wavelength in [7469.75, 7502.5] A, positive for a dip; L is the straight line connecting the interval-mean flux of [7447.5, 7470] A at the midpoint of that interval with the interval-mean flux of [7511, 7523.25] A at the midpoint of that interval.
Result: 0.25 A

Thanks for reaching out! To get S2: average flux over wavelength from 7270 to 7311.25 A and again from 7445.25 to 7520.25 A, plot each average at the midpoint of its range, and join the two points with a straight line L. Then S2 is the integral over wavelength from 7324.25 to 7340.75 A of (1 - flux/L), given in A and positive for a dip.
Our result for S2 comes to 0.4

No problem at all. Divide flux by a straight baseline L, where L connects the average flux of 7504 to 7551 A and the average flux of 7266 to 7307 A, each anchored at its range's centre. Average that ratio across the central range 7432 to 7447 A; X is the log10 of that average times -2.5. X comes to -0.03 mag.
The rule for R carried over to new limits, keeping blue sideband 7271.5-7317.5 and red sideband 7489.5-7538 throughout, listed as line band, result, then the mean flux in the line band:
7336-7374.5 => -1.4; 2.3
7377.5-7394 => 0.2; 2.18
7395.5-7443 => -1.1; 2.23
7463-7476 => -0.4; 2.21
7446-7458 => -0.2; 2.2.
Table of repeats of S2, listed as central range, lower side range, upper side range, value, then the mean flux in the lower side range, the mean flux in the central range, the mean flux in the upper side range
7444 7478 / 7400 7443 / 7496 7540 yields -0.5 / 2.22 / 2.21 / 2.12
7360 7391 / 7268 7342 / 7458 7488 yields 0.4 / 2.25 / 2.21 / 2.22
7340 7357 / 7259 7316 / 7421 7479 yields -0.9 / 2.29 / 2.38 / 2.19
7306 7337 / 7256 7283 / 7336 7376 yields 0.6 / 2.32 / 2.26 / 2.3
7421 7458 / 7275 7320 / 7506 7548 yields -0.5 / 2.25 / 2.18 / 2.09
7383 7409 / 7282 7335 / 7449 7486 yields -0.2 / 2.25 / 2.24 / 2.2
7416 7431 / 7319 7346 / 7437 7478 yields 0.4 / 2.25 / 2.16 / 2.22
